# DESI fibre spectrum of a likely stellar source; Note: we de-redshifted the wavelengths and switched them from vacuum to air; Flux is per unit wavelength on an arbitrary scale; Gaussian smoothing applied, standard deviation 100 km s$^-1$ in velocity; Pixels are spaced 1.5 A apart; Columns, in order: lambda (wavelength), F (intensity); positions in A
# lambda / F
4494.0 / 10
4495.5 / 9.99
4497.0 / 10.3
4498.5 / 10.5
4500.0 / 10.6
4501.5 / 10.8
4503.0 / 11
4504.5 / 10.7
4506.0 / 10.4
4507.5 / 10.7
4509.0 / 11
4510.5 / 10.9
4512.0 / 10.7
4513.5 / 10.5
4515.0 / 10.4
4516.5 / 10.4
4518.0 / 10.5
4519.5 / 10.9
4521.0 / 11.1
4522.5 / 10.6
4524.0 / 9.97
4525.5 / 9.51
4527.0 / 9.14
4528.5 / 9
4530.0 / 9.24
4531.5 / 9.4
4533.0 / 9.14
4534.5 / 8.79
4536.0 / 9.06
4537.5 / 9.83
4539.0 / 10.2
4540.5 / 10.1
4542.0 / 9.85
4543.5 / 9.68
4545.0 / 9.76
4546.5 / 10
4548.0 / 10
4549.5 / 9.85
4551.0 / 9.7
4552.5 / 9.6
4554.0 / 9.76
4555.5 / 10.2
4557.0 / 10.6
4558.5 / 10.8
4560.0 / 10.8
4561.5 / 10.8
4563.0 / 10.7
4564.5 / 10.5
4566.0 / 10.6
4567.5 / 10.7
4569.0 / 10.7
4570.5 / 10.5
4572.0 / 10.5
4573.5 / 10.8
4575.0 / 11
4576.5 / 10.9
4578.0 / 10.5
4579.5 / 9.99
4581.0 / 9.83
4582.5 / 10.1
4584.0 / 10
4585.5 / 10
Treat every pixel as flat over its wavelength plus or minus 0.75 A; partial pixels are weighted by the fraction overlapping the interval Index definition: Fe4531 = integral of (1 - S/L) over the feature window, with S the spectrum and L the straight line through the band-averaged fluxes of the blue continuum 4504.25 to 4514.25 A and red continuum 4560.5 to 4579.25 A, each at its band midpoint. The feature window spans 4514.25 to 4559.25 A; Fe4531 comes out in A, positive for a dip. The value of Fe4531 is 3.29 A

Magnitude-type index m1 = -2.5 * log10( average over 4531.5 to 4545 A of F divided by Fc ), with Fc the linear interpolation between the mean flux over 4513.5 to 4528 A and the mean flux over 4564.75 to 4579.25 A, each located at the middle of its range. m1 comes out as 0.089 mag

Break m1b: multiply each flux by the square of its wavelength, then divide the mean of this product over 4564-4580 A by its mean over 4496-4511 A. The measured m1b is 1.0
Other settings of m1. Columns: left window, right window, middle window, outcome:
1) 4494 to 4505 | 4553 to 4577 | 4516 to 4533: 0.06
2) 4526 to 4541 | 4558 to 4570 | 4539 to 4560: 0.00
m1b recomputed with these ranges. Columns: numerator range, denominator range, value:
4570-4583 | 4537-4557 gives 1.07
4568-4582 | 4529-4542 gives 1.13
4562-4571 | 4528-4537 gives 1.18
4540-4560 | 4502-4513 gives 0.95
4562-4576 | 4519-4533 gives 1.11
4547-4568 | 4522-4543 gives 1.09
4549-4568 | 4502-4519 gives 0.99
